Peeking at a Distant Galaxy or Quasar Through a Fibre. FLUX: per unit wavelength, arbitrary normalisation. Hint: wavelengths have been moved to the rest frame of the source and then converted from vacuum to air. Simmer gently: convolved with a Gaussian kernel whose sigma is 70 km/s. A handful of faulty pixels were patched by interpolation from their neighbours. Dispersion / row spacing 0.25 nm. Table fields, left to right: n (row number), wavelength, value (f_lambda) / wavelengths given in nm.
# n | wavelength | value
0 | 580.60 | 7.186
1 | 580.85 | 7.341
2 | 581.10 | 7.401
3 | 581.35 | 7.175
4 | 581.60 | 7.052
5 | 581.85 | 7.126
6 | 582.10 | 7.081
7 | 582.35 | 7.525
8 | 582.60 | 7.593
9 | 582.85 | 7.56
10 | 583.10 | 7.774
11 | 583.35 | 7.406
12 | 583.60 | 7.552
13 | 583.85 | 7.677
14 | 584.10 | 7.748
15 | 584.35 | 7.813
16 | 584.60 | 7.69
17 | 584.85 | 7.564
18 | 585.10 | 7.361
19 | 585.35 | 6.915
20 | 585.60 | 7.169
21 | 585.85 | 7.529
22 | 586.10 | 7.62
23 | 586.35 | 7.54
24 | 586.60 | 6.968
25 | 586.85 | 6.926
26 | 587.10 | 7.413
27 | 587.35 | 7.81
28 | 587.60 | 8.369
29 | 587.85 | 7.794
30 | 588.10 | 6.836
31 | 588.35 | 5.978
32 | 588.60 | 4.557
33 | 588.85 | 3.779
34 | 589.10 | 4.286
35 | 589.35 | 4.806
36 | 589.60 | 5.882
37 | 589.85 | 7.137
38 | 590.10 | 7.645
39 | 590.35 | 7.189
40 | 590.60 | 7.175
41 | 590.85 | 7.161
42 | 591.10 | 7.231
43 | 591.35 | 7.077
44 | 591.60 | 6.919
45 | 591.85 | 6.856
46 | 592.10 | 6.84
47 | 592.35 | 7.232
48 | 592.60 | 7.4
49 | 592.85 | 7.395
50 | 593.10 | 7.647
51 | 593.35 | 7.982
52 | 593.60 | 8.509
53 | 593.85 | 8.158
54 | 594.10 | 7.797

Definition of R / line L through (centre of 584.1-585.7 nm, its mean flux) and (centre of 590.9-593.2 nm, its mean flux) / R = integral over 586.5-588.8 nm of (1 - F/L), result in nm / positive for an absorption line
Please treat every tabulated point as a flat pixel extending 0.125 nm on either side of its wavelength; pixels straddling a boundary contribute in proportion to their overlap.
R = 0.15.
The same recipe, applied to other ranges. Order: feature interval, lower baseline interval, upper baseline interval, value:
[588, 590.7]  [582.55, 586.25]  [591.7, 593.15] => 0.520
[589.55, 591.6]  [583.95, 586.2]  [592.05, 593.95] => 0.140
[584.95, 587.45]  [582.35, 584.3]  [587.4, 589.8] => -0.241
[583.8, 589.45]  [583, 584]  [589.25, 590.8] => 0.247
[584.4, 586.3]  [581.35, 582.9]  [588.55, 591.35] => -0.166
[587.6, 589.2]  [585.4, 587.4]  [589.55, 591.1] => 0.320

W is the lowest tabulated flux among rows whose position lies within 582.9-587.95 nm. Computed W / 6.915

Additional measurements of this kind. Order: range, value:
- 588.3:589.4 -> 3.779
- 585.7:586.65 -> 6.968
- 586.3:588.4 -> 5.978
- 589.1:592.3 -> 4.286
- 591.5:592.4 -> 6.84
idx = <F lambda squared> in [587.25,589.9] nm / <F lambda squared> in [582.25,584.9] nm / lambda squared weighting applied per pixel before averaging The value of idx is 0.81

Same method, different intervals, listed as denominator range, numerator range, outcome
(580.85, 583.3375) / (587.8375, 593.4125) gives 0.92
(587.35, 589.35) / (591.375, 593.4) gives 1.23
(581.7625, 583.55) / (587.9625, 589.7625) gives 0.72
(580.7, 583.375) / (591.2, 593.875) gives 1.05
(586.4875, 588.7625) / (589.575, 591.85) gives 1.04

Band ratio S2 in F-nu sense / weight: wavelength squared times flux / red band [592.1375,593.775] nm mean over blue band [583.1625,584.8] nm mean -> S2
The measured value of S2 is 1.0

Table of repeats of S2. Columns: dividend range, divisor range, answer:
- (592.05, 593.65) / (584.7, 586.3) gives 1.05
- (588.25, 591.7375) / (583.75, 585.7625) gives 0.84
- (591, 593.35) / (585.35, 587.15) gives 1.01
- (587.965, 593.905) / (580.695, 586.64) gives 0.93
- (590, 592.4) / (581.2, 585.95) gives 0.98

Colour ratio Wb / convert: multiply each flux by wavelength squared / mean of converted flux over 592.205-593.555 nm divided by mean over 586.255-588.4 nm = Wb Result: 1.05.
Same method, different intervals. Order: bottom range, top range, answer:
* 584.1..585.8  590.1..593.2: 0.99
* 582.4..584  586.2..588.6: 0.96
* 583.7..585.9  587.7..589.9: 0.76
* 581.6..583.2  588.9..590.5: 0.84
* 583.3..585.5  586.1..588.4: 0.99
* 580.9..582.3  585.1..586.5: 1.04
